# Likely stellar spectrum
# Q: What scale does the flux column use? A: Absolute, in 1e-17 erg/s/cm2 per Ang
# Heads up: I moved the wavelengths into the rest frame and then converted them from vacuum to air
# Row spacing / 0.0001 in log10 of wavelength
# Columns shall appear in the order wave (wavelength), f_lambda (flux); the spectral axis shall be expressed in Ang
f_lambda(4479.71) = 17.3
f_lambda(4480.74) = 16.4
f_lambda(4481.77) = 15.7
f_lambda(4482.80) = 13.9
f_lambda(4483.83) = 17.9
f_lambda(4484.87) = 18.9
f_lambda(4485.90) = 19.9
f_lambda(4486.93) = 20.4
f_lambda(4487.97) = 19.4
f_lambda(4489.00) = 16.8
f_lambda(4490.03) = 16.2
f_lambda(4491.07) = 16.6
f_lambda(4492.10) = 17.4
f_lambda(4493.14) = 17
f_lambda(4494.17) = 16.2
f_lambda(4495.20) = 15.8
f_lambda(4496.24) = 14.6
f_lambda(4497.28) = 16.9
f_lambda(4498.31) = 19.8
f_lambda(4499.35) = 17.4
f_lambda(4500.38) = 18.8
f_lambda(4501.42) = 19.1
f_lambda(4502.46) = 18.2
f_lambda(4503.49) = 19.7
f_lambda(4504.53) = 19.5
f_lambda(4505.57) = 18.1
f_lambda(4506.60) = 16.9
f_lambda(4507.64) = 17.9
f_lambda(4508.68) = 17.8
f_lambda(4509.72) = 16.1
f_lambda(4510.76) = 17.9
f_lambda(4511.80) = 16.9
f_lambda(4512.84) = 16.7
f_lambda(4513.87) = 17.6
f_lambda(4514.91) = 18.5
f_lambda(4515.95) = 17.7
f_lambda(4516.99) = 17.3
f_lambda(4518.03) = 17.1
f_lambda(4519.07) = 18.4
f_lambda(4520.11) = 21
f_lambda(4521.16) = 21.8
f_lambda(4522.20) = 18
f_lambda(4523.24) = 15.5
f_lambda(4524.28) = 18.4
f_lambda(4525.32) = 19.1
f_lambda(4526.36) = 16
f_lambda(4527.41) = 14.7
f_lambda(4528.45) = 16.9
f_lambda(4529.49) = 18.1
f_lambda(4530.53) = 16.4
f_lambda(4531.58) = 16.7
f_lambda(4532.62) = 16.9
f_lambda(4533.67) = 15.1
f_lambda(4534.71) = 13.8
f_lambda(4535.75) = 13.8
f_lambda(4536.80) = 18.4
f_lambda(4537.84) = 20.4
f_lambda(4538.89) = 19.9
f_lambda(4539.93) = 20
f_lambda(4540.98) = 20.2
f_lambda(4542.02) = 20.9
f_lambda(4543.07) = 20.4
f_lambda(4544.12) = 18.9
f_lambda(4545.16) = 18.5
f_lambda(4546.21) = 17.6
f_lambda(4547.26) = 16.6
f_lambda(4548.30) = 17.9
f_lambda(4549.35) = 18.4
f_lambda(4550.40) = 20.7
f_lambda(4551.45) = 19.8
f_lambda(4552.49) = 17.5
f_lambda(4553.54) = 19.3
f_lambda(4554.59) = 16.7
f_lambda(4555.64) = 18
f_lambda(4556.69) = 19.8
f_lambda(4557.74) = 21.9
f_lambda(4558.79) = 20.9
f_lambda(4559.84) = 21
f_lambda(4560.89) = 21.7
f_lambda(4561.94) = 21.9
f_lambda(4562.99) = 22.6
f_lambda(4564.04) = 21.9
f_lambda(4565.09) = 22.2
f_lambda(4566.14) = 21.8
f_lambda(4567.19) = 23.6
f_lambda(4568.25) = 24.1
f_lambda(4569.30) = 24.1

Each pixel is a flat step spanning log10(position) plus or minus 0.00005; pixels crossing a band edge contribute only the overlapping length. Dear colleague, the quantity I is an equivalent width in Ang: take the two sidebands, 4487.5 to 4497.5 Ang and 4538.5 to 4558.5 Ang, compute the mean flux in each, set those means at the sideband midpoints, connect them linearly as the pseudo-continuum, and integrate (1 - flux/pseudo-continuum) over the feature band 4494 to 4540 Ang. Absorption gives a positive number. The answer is 0.4 Ang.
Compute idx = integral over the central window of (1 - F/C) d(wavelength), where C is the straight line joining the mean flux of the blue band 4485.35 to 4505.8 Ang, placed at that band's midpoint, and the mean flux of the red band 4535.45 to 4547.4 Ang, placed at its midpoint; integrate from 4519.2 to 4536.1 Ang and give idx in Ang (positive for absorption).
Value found 1.40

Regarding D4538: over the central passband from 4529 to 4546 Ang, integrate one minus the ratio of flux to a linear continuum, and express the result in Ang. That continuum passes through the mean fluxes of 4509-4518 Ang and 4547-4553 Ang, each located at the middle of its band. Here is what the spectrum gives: 0.1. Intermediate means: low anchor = 17.3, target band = 18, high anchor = 18.6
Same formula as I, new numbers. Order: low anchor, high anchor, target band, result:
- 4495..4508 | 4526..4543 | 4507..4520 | 0.1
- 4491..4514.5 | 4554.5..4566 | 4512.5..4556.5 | 3.2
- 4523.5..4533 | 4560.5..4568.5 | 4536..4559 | 0.8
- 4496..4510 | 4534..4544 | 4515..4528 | 0.3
